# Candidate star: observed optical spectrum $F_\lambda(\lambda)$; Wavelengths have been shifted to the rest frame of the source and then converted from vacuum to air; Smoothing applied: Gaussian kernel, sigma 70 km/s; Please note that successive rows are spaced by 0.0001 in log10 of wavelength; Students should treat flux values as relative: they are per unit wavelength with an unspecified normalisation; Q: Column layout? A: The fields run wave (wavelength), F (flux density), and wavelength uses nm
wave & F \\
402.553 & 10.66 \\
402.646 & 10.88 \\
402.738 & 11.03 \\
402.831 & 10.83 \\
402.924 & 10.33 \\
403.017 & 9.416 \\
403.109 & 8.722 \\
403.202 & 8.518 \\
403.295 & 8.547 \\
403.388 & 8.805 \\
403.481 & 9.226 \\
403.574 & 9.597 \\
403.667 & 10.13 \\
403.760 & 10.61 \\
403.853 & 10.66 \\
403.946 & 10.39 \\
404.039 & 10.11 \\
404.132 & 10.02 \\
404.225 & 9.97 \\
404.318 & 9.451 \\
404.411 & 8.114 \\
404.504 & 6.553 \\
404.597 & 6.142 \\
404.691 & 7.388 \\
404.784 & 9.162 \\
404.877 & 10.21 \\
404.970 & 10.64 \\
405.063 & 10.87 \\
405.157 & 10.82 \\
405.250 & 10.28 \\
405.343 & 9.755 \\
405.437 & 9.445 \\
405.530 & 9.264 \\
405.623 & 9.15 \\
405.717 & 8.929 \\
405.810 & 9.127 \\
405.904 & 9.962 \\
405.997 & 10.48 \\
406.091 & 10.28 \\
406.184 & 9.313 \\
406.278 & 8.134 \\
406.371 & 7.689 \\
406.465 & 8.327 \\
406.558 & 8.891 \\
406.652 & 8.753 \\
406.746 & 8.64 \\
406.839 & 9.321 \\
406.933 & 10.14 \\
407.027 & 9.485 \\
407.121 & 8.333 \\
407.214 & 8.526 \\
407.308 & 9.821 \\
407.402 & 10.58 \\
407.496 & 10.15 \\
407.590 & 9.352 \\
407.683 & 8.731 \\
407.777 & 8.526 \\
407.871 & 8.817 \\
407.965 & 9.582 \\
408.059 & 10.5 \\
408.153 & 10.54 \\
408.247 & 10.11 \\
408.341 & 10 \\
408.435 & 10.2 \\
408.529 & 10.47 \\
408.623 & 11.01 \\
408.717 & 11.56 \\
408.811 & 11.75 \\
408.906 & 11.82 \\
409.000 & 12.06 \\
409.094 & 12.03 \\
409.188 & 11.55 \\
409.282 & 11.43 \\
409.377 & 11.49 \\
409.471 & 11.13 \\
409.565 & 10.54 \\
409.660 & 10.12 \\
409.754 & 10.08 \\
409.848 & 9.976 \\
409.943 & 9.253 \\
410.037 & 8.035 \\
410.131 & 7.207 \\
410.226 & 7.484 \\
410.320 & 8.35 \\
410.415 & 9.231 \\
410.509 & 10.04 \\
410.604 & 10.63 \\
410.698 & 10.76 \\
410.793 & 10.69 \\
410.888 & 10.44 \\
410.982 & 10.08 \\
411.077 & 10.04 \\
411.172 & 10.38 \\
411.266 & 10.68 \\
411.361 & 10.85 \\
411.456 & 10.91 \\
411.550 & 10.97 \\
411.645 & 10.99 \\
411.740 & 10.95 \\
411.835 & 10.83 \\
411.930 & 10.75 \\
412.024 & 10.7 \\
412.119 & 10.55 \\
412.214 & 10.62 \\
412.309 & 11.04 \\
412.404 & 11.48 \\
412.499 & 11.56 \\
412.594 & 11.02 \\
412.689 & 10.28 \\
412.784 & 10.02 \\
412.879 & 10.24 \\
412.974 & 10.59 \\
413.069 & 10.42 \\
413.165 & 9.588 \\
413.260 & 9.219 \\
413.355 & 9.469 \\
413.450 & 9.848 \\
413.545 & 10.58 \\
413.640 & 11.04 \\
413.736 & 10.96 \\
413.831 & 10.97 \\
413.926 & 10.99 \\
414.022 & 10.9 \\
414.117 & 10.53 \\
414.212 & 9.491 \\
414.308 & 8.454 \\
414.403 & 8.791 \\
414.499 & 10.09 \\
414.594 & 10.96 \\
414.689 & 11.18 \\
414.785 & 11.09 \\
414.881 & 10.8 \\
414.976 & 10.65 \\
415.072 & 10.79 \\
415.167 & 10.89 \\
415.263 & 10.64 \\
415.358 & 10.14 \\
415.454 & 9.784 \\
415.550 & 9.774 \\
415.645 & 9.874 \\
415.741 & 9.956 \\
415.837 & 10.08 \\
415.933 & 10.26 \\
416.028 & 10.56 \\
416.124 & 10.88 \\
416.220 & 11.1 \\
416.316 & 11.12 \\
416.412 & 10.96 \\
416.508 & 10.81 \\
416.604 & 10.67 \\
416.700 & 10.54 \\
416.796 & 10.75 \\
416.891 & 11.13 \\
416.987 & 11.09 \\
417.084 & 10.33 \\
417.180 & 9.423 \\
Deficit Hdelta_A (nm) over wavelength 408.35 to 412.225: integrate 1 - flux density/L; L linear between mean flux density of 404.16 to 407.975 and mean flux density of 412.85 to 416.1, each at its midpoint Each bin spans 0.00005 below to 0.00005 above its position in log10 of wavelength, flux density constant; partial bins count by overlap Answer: -0.28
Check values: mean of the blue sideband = 9.2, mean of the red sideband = 10.3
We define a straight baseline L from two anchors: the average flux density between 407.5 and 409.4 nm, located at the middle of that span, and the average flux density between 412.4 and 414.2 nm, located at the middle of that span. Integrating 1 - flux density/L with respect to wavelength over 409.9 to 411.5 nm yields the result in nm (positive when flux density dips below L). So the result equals 0.12 nm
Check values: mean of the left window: 10.6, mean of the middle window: 9.71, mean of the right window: 10.5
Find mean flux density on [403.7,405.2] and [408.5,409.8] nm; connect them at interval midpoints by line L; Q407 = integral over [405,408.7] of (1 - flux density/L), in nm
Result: 0.28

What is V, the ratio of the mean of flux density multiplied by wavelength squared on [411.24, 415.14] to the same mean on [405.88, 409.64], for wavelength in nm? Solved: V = 1.1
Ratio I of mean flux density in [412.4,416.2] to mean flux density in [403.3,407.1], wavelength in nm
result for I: 1.11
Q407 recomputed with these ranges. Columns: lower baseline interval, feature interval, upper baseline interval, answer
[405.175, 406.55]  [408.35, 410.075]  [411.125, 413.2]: -0.13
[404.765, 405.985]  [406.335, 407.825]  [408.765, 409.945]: 0.19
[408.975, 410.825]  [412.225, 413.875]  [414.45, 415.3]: 0.00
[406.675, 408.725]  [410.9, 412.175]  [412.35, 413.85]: -0.05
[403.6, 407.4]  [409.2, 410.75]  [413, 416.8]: 0.01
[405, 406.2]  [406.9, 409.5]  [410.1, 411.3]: -0.15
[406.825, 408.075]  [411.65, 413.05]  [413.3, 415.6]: -0.10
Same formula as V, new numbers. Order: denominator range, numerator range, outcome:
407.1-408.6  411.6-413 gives 1.14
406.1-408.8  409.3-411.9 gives 1.08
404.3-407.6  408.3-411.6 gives 1.15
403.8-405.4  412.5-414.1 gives 1.15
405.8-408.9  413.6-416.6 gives 1.13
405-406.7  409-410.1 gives 1.14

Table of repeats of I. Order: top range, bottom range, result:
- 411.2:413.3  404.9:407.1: 1.13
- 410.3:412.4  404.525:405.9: 1.13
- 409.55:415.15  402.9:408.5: 1.09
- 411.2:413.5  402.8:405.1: 1.13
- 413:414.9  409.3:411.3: 1.04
